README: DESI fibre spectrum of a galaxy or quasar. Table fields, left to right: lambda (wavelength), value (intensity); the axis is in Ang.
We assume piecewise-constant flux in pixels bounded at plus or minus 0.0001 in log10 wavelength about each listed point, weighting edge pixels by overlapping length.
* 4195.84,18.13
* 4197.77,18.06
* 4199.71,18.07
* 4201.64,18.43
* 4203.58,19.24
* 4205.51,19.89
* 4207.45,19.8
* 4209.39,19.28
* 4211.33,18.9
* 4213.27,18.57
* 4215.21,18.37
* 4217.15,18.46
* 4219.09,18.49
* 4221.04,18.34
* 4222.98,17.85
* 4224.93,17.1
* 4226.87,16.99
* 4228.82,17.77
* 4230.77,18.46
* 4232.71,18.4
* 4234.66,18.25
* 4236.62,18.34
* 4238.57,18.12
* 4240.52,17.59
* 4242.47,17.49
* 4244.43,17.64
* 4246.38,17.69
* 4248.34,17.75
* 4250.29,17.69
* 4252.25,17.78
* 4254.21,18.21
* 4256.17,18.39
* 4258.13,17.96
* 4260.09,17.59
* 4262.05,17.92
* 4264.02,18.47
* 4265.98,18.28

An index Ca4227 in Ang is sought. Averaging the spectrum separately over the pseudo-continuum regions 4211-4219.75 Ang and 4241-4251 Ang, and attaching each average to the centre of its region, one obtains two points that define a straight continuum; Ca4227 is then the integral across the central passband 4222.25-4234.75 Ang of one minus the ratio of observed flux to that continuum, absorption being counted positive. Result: 0.2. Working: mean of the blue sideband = 18.5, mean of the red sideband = 17.7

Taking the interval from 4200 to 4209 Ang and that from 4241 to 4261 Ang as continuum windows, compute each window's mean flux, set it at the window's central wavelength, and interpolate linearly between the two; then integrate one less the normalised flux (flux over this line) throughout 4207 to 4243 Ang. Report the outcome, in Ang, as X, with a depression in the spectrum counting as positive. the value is 0.8 Ang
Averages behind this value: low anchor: 19.2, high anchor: 17.8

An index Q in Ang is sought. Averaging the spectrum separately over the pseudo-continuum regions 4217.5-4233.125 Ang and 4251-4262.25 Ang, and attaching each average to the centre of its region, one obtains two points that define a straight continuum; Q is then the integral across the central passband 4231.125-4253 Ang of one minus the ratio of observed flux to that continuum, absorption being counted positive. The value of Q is 0.1 Ang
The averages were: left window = 17.9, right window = 18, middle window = 17.9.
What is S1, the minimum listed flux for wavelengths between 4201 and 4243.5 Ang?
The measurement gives 16.99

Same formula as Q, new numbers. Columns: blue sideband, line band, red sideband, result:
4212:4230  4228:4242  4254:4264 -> -0.1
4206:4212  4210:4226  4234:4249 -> 0.6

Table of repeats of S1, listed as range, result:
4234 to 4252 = 17.49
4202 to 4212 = 18.9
